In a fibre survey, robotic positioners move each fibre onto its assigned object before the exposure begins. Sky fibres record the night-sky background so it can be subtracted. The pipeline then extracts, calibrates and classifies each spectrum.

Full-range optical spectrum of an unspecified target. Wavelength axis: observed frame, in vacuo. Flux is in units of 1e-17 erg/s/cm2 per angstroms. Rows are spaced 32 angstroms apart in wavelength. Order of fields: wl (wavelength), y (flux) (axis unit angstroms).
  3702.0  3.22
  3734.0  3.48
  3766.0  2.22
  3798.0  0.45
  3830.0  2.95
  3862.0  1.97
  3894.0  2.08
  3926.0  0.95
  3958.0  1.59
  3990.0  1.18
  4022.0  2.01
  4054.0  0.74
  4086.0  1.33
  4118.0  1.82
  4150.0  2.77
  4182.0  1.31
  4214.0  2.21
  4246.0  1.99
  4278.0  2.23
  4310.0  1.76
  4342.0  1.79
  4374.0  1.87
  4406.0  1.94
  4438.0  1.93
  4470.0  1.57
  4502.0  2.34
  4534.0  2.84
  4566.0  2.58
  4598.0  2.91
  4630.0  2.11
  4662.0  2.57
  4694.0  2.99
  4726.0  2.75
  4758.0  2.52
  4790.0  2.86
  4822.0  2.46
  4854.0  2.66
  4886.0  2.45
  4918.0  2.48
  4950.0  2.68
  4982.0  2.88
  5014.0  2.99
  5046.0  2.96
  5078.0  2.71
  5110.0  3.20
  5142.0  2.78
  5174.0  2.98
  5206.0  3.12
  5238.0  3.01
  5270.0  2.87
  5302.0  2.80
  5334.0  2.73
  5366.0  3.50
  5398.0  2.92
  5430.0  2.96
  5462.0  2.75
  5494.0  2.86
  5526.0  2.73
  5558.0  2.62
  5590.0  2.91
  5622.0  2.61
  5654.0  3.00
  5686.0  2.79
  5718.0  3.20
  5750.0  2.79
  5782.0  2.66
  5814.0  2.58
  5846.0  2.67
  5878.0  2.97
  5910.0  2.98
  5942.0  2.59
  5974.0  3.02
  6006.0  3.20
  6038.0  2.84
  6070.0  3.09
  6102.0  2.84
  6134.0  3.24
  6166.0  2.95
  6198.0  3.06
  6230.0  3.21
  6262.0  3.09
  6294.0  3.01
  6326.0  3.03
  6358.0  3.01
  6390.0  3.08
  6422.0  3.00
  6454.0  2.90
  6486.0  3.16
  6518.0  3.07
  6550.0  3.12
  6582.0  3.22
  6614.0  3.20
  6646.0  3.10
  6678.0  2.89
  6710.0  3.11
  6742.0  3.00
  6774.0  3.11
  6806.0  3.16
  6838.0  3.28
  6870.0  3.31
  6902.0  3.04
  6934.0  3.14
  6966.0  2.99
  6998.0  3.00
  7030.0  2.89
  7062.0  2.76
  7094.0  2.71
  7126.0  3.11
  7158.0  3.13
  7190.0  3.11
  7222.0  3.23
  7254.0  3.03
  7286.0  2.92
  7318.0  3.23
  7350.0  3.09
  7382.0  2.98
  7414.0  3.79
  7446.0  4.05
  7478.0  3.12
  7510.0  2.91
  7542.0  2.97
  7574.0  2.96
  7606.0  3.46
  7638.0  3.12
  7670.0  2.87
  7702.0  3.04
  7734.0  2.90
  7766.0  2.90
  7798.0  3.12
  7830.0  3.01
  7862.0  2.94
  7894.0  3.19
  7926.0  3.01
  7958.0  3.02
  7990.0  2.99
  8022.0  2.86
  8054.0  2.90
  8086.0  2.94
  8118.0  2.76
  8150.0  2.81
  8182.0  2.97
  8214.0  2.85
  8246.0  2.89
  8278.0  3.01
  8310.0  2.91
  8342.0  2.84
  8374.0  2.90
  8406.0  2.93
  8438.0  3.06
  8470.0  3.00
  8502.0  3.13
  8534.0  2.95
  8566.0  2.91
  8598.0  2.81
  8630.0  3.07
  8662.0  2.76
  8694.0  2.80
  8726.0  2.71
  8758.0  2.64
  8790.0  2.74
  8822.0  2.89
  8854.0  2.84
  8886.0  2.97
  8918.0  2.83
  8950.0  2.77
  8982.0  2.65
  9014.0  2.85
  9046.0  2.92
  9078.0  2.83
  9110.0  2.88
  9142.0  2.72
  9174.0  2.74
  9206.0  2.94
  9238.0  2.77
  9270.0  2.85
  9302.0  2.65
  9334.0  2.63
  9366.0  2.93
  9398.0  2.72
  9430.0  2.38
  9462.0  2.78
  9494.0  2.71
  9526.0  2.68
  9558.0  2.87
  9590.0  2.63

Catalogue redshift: 0.132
